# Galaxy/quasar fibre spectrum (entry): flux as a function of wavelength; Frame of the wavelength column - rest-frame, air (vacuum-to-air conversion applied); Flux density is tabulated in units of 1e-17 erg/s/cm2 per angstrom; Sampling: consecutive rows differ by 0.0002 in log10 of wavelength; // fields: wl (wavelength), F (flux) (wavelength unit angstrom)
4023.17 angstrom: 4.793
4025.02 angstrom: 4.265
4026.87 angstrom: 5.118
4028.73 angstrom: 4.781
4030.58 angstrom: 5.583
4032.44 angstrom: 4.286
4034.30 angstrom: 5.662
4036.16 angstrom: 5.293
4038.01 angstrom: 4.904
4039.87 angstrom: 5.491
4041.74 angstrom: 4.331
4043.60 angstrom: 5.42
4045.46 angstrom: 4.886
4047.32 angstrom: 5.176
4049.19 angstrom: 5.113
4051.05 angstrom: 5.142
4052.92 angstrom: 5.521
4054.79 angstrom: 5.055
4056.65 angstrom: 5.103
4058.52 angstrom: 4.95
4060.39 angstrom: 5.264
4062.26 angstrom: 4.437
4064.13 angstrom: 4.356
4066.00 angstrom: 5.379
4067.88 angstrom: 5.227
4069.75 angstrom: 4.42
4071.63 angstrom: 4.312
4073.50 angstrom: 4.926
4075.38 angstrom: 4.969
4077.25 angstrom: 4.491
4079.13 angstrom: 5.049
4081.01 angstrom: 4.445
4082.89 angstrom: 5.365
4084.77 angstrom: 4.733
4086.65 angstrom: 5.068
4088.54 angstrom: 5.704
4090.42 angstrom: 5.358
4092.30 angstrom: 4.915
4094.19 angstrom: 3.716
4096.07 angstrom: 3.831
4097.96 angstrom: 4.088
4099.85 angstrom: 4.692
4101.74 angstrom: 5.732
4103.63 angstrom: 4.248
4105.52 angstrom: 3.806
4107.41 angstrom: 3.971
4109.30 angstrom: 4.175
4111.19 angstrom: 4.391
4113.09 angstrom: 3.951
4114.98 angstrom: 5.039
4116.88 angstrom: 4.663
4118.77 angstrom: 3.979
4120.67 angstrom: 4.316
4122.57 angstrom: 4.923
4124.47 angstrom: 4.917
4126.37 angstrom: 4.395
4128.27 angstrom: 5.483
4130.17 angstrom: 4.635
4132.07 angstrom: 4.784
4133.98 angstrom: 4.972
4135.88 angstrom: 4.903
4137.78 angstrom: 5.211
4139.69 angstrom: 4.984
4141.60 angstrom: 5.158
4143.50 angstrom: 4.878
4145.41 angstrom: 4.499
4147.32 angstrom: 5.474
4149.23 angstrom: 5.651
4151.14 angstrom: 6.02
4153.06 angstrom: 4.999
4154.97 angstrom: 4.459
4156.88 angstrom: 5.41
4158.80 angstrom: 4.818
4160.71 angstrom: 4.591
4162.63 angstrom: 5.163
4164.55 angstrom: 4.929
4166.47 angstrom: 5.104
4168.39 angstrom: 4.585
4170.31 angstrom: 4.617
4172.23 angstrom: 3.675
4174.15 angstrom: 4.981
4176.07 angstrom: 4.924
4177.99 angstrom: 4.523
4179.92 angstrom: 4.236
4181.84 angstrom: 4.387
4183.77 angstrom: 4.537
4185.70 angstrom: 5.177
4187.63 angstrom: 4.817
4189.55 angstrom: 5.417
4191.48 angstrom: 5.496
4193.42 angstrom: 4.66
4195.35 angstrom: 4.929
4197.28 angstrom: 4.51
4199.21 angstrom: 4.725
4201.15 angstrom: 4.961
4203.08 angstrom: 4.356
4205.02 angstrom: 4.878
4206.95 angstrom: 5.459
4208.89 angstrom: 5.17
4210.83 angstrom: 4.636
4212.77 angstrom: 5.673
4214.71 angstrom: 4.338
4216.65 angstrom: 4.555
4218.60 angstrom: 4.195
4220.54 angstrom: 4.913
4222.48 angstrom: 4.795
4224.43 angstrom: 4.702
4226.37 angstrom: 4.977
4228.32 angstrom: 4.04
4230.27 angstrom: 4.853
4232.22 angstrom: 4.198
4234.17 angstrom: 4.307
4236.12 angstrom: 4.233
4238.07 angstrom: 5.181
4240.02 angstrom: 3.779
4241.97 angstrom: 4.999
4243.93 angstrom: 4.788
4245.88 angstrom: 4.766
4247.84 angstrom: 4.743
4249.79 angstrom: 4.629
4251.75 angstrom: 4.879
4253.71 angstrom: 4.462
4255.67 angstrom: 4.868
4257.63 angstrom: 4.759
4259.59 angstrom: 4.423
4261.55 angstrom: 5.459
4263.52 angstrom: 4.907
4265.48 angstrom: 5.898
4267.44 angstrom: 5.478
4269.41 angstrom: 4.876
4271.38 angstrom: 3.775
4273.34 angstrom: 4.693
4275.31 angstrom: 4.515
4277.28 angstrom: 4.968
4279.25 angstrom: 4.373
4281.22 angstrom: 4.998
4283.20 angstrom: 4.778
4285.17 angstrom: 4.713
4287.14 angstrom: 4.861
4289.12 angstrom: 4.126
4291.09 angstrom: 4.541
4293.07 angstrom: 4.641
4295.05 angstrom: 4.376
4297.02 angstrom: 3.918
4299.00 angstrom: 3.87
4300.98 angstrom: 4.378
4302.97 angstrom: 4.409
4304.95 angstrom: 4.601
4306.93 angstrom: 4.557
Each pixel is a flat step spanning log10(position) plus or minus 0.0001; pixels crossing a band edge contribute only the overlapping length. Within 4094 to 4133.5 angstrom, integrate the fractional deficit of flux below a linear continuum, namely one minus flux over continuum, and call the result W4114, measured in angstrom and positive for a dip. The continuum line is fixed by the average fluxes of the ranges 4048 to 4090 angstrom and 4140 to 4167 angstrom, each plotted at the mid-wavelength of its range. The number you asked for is 4.2 angstrom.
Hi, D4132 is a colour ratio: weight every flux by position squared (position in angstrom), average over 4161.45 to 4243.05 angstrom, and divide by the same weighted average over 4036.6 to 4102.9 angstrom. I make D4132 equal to 1.03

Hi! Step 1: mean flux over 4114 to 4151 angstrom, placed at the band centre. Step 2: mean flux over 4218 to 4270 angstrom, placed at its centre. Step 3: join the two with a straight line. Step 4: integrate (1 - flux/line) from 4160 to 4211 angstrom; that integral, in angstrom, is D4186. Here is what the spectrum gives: 0.4 angstrom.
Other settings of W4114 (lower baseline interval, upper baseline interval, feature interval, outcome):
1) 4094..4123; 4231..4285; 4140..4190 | -4.3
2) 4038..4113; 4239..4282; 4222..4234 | 0.5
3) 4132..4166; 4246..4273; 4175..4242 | 3.0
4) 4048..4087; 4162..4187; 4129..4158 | -2.0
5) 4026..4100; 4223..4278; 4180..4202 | -0.3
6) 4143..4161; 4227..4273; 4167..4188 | 1.7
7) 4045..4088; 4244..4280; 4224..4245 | 1.2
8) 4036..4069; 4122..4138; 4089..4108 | 1.9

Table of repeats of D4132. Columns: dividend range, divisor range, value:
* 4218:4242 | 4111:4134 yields 1.03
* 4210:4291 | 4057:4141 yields 1.07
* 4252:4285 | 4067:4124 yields 1.14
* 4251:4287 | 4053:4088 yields 1.09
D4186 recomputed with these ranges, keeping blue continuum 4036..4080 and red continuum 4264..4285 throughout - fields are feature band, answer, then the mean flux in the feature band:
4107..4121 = 1.72 angstrom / 4.32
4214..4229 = 0.88 angstrom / 4.58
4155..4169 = -0.06 angstrom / 4.92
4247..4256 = 0.26 angstrom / 4.71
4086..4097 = 0.41 angstrom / 4.76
